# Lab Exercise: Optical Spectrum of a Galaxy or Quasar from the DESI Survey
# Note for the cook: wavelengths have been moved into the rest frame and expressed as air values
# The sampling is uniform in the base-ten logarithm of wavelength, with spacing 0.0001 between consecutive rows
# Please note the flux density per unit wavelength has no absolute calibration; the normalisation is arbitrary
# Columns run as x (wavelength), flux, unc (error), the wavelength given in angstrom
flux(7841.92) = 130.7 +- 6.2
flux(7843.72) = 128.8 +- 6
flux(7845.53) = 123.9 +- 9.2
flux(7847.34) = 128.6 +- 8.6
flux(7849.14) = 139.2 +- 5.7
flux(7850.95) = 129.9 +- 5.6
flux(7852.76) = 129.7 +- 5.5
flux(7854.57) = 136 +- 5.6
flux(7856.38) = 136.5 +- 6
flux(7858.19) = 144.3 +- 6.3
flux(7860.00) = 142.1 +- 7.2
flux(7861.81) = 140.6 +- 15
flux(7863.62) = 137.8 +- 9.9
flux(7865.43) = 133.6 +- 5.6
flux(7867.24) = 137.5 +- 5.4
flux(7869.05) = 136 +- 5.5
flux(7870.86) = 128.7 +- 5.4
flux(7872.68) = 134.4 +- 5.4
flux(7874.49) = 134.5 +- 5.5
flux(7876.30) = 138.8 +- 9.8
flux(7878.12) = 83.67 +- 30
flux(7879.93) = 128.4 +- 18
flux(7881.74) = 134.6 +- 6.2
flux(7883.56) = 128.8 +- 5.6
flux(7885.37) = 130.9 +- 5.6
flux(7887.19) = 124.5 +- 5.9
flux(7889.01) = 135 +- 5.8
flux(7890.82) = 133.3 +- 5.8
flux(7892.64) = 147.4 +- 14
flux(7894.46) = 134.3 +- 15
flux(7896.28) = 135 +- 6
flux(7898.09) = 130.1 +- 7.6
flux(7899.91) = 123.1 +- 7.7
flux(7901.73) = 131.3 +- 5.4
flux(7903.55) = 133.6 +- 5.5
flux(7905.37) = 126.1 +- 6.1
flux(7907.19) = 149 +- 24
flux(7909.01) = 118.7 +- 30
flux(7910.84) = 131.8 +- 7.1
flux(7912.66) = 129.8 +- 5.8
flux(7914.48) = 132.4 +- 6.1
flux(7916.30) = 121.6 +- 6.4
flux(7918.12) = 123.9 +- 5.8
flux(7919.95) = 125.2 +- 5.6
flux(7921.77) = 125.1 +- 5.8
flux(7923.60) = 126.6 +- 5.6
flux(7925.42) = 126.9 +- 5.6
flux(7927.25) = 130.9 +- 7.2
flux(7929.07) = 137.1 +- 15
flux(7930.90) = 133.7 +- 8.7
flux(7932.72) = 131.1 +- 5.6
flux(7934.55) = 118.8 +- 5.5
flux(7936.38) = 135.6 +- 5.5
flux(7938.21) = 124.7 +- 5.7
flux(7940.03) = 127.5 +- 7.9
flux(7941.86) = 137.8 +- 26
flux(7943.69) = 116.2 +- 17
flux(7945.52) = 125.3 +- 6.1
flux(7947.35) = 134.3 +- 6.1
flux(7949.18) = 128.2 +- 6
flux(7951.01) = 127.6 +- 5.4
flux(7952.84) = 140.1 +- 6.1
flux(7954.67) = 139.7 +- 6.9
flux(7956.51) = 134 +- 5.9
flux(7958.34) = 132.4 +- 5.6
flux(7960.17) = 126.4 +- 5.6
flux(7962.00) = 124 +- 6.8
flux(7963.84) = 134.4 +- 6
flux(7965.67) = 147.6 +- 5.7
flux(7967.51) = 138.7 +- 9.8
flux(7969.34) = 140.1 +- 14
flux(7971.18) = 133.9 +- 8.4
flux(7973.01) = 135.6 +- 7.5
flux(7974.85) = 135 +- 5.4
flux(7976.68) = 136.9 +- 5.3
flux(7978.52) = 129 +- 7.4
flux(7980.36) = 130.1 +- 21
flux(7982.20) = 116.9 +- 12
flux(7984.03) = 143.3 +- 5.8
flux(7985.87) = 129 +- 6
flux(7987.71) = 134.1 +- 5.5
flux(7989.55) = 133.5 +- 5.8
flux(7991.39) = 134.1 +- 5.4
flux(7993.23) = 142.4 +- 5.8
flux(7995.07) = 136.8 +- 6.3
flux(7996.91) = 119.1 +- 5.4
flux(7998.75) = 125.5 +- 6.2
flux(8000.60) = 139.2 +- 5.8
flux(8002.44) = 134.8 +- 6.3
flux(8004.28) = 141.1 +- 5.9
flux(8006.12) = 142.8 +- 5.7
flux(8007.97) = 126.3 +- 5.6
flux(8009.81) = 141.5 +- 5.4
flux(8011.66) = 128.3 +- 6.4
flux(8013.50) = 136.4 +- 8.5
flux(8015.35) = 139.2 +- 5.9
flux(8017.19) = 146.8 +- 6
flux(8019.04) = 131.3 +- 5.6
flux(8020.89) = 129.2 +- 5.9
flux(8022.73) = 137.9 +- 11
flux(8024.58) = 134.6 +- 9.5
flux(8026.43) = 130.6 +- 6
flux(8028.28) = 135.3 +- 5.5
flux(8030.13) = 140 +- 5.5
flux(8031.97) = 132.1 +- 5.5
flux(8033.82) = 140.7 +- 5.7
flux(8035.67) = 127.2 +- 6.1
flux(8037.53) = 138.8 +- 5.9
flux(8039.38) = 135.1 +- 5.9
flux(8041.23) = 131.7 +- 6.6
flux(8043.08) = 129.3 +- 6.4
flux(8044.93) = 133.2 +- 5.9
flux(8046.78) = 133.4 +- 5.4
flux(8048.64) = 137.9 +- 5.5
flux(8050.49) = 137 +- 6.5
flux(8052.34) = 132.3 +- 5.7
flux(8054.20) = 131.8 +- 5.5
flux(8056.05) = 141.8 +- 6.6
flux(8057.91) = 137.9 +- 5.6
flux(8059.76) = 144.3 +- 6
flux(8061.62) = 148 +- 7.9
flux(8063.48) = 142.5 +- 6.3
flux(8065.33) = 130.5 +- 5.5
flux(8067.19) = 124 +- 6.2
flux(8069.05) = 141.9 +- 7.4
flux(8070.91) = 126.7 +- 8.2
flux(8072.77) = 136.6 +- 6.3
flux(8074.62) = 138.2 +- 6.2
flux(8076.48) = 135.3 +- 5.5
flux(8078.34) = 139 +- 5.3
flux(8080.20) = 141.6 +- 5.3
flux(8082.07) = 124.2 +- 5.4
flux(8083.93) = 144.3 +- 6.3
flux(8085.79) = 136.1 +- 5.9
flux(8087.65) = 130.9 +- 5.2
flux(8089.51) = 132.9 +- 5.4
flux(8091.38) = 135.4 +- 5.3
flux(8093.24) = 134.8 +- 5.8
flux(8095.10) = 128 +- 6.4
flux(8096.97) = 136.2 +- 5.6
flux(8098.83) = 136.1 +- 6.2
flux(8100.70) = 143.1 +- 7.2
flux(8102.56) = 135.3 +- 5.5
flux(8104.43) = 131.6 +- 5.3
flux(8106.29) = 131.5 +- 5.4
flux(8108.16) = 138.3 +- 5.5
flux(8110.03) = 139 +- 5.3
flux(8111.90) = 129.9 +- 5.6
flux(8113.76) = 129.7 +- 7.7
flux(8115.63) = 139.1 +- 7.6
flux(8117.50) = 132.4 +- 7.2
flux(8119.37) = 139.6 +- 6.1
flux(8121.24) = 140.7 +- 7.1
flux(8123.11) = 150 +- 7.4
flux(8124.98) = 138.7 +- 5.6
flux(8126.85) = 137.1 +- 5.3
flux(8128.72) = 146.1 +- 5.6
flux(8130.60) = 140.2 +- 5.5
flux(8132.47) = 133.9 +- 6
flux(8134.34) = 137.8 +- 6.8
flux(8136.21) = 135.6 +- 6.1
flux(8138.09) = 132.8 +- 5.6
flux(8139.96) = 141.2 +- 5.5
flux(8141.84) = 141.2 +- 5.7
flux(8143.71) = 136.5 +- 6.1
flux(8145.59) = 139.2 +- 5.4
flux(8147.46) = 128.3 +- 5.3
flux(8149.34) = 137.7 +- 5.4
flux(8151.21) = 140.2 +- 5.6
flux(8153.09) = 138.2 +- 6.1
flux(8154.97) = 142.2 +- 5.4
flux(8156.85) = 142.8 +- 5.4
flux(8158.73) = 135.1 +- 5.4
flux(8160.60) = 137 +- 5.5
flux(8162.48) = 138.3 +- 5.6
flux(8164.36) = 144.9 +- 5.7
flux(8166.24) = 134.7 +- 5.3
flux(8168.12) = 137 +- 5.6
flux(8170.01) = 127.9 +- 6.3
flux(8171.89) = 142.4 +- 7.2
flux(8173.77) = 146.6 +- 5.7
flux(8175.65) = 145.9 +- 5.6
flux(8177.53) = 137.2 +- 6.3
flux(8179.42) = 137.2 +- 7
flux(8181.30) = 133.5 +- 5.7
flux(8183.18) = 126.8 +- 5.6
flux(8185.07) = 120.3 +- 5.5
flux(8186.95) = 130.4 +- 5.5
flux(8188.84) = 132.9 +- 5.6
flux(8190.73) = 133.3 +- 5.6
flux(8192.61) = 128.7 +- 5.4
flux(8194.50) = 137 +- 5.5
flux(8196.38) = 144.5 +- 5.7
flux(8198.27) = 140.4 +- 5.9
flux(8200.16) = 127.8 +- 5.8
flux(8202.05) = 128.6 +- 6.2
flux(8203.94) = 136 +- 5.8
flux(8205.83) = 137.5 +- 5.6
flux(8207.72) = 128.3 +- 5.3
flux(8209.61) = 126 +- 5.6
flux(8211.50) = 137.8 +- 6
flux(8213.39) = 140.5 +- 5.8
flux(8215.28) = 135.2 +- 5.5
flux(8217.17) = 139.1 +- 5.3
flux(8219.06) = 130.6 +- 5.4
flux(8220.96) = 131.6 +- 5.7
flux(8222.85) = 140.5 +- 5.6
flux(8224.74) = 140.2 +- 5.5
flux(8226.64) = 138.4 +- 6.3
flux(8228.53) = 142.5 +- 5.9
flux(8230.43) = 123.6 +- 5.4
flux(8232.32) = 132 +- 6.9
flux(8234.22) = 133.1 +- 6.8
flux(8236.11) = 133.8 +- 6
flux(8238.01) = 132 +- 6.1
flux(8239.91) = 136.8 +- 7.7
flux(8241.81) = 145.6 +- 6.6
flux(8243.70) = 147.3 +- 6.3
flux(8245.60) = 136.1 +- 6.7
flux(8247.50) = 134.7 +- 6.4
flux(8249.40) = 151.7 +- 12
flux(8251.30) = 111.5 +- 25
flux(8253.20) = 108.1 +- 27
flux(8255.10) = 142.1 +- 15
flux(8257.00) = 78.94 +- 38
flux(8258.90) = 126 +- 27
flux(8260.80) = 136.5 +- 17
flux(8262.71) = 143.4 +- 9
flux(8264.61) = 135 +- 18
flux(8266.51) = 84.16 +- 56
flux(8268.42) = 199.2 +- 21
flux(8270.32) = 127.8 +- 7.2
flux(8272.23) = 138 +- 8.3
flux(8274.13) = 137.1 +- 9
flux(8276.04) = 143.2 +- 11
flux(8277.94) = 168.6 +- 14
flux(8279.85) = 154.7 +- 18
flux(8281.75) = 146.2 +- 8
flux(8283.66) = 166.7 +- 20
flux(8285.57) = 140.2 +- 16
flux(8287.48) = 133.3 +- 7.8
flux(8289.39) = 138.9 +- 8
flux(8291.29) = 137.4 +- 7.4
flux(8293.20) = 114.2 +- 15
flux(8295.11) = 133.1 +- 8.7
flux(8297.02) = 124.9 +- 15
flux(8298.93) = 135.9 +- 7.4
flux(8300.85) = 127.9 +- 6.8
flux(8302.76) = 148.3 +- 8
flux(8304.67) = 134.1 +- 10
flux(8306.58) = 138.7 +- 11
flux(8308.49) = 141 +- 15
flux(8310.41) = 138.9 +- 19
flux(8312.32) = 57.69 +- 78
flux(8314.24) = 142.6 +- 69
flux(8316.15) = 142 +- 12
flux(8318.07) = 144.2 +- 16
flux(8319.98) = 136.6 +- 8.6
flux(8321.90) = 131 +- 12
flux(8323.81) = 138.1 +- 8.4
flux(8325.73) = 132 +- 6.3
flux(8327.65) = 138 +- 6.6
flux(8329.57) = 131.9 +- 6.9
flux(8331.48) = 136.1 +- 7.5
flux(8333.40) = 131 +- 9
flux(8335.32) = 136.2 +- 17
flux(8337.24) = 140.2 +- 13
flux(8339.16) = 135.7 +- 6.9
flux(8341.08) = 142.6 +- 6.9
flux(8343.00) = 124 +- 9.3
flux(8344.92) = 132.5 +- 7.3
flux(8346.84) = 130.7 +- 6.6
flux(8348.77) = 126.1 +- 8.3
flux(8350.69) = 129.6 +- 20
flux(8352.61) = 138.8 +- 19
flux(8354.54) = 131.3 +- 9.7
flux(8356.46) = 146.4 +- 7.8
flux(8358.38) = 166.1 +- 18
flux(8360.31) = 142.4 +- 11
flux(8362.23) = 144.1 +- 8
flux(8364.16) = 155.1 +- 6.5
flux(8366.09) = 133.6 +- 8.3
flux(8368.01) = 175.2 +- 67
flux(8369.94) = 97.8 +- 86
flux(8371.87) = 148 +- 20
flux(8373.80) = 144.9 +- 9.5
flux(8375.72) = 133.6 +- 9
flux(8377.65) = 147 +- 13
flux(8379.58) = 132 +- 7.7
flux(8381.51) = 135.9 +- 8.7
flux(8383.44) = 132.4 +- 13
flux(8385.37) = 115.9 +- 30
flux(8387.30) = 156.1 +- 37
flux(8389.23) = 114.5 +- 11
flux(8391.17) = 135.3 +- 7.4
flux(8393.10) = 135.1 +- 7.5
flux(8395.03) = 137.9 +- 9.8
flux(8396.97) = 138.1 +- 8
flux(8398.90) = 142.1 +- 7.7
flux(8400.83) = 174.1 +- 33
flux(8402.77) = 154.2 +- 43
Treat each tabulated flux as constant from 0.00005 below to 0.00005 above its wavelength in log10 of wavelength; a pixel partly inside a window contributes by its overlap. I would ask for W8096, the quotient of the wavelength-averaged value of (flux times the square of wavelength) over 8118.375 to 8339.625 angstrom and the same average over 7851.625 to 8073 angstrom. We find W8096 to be 1.09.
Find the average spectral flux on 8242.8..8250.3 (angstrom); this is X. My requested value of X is 142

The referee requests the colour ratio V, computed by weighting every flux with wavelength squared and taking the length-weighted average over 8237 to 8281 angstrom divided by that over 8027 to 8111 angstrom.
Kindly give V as 1.05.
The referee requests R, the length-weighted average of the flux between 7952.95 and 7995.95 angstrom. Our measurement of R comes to 134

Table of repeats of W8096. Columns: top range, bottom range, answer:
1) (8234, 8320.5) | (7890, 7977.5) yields 1.12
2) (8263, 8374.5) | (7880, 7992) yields 1.15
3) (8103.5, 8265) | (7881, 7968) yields 1.10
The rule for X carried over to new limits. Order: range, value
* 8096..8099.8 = 136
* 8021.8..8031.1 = 136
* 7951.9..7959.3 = 136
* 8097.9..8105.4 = 137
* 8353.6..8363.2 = 146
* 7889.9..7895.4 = 138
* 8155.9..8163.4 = 138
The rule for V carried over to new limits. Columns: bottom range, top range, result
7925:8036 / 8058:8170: 1.06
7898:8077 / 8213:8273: 1.07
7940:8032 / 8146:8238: 1.07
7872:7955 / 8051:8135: 1.10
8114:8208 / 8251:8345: 1.01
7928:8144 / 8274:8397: 1.09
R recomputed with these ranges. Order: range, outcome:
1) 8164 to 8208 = 135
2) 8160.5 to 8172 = 137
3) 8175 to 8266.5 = 133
